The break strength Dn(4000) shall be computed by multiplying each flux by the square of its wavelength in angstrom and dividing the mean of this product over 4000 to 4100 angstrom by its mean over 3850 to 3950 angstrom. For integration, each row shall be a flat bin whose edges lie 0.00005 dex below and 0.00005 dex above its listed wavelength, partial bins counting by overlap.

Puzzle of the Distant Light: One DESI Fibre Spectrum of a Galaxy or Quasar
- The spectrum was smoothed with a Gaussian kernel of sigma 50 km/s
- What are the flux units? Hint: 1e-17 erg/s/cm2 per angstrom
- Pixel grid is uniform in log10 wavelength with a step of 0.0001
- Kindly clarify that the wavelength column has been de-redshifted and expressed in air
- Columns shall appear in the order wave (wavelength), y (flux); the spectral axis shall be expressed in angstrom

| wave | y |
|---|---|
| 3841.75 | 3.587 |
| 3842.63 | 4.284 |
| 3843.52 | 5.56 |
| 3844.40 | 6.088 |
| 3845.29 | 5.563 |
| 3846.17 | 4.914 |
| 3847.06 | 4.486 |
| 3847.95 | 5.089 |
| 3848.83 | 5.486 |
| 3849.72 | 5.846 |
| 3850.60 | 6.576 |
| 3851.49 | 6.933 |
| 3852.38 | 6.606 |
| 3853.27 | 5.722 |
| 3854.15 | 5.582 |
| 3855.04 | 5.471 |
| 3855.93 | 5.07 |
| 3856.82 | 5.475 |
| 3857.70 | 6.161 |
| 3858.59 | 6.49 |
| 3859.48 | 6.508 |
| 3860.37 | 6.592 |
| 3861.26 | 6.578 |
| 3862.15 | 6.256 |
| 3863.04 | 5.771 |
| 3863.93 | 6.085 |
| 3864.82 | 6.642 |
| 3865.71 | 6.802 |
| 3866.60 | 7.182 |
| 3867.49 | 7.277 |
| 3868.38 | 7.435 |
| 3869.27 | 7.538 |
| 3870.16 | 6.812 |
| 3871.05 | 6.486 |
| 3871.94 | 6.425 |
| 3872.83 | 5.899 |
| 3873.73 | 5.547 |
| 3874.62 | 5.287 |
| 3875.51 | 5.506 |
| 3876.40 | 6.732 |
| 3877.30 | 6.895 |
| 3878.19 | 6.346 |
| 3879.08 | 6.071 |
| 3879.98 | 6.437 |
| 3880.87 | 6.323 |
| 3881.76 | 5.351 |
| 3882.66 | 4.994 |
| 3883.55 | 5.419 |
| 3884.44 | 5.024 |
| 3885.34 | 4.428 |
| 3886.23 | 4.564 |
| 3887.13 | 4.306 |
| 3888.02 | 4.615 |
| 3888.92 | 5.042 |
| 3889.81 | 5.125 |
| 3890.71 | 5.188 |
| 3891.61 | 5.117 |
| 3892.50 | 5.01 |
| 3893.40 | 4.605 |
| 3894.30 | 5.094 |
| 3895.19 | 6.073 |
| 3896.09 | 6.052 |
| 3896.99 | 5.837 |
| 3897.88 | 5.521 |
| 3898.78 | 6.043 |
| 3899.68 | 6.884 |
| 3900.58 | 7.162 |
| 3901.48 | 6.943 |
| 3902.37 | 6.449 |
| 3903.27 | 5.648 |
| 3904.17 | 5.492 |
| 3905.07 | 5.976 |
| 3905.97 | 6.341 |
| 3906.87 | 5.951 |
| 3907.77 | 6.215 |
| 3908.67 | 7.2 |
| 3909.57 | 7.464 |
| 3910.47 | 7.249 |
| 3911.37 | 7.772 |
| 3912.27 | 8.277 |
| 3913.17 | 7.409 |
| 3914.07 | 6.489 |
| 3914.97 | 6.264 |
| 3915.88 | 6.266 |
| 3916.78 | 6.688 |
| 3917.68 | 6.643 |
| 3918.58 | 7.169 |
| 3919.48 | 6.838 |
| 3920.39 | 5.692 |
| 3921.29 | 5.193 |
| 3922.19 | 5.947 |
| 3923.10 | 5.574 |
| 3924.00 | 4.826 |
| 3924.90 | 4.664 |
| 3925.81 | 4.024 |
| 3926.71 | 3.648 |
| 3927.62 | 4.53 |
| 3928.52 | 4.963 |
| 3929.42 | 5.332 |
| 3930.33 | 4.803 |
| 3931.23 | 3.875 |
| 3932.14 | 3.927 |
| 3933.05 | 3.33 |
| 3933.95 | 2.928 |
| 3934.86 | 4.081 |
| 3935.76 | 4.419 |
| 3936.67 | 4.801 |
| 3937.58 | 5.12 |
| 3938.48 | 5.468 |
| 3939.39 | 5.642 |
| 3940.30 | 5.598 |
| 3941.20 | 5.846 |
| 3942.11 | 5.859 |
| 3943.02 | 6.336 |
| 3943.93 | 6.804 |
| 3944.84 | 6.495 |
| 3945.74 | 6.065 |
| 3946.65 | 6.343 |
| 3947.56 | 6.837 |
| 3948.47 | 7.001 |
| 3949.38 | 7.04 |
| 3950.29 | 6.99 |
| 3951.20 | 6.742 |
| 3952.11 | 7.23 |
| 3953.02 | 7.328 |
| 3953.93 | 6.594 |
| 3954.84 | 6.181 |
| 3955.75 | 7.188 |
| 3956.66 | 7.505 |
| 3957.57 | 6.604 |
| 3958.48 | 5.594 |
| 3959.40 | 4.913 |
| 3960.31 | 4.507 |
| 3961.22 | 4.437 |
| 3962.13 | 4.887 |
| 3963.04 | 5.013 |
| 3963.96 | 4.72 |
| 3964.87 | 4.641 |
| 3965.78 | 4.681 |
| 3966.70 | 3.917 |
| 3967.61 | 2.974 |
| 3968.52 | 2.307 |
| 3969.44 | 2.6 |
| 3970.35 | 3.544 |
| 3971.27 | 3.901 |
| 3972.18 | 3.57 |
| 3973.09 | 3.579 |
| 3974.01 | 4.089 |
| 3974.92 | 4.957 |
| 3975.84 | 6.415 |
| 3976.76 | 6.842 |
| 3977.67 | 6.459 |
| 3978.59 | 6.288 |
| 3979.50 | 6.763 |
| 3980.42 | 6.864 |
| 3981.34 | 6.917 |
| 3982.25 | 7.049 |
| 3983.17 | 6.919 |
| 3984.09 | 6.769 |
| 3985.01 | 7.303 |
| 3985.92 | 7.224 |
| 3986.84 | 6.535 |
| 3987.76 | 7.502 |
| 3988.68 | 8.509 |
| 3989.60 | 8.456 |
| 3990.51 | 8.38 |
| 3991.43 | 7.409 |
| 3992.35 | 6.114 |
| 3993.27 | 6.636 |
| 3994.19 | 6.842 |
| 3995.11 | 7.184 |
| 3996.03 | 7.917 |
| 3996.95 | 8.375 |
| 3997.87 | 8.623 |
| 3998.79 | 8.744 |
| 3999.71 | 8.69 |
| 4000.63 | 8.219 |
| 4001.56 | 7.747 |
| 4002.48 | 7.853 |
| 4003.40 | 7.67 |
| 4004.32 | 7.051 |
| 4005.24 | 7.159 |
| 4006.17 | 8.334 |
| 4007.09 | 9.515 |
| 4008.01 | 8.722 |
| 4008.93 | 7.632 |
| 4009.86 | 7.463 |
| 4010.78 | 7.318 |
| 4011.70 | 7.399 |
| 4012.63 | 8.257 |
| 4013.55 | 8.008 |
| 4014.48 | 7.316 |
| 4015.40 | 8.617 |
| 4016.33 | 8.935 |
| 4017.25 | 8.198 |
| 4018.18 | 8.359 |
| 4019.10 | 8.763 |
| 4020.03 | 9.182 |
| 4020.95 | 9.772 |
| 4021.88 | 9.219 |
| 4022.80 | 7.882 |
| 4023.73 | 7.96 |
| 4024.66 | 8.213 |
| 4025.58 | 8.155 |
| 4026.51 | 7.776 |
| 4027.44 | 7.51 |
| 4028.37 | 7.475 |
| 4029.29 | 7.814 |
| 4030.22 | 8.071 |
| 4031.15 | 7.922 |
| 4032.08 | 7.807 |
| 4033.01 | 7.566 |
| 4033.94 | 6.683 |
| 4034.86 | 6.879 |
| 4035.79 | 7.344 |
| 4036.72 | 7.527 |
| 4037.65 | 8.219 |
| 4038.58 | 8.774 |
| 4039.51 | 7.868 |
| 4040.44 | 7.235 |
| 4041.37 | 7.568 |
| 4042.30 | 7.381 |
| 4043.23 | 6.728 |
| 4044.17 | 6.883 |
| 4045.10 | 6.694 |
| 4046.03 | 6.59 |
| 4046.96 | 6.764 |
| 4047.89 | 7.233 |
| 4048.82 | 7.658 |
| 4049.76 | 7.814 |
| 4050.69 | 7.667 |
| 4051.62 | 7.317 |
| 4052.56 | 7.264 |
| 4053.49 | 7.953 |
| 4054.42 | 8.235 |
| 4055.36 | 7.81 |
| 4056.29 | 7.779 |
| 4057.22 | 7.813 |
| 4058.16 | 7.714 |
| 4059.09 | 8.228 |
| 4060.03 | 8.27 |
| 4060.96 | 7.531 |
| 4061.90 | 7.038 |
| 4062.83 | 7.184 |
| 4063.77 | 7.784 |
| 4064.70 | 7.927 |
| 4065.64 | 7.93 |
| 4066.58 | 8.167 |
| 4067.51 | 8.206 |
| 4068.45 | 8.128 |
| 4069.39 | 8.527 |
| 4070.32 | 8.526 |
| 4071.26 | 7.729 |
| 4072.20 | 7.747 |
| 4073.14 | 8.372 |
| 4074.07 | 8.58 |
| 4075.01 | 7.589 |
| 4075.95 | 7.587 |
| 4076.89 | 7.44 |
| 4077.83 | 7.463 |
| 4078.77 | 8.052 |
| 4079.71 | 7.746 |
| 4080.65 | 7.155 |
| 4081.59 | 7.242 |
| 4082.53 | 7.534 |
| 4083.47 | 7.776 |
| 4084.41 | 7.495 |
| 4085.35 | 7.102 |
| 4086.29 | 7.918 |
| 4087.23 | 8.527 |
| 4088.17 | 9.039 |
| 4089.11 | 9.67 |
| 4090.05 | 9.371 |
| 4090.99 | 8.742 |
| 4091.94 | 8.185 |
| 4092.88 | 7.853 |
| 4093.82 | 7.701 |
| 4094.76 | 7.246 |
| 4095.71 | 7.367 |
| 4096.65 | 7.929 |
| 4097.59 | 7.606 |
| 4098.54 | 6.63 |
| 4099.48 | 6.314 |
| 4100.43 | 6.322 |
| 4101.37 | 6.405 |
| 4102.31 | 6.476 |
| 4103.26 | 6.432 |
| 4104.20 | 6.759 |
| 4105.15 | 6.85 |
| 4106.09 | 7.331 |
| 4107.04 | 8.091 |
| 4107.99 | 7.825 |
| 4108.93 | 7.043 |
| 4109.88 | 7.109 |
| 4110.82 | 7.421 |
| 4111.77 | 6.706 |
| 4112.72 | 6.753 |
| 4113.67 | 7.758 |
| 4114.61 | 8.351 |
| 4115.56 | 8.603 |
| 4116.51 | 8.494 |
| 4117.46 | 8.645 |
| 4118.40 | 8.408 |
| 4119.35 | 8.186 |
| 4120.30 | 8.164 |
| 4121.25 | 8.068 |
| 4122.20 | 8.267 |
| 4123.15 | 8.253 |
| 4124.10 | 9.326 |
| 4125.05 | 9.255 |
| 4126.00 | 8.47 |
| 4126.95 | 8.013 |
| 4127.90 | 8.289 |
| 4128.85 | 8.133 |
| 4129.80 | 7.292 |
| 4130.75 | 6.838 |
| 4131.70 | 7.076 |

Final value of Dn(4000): 1.44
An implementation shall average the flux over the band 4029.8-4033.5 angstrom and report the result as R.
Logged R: 7.82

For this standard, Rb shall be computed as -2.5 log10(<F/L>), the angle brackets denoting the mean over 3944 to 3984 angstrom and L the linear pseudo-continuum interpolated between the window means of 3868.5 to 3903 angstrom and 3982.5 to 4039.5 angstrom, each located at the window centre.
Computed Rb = 0.25 mag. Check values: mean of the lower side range 5.78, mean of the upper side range 7.87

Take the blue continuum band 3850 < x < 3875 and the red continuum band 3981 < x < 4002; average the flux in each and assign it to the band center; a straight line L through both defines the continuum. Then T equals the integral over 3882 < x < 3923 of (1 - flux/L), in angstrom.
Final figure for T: 4.5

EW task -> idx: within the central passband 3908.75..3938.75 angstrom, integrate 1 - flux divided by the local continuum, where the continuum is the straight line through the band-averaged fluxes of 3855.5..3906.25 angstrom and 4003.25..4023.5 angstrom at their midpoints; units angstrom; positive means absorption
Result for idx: 5.1 angstrom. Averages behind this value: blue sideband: 5.94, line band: 5.52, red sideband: 8.22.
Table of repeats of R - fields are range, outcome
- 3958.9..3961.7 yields 4.63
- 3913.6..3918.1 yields 6.47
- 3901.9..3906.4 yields 5.99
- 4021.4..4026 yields 8.29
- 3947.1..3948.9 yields 6.91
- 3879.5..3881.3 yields 6.36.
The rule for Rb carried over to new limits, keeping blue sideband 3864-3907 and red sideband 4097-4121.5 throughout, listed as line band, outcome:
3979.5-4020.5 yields -0.16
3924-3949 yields 0.21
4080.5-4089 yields -0.09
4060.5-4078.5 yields -0.10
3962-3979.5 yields 0.39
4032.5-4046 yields -0.06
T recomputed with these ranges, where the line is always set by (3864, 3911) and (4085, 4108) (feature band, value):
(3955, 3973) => 5.38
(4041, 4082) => -1.90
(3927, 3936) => 3.03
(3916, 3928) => 1.42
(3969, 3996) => 1.76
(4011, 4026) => -2.96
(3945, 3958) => -0.67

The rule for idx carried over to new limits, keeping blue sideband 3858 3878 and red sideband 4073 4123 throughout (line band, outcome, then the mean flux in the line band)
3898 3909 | 0.6 angstrom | 6.32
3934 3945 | 2.3 angstrom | 5.42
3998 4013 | -1.7 angstrom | 8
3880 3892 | 2.7 angstrom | 5.09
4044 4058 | 0.0 angstrom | 7.45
